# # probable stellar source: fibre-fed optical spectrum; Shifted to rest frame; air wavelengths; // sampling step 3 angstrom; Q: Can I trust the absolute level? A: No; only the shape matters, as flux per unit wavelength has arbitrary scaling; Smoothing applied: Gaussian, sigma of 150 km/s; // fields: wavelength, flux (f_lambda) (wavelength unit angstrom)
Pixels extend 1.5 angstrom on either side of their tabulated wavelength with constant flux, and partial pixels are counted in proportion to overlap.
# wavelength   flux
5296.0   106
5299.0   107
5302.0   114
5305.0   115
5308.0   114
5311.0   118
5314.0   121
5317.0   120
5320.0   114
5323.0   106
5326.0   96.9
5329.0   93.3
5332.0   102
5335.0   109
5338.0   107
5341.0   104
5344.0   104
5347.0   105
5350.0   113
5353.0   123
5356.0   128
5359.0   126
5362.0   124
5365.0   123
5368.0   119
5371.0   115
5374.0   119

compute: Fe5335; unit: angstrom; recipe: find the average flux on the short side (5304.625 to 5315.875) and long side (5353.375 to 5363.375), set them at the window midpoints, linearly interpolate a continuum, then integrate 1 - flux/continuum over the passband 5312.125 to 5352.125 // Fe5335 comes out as 4.4 angstrom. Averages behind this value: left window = 117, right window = 126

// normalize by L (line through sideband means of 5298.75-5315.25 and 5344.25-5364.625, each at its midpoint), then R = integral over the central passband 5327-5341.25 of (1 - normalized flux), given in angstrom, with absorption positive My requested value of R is 1.8 angstrom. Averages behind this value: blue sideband 115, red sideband 119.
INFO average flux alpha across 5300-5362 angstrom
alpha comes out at 112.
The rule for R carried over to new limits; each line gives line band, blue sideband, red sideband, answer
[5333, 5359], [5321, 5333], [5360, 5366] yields 0.1 angstrom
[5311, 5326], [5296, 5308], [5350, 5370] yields 0.1 angstrom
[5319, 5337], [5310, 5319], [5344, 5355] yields 2.1 angstrom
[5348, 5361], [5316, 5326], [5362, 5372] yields -0.5 angstrom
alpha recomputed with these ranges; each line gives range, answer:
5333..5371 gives 115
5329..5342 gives 104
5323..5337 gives 101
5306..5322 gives 117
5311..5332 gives 109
